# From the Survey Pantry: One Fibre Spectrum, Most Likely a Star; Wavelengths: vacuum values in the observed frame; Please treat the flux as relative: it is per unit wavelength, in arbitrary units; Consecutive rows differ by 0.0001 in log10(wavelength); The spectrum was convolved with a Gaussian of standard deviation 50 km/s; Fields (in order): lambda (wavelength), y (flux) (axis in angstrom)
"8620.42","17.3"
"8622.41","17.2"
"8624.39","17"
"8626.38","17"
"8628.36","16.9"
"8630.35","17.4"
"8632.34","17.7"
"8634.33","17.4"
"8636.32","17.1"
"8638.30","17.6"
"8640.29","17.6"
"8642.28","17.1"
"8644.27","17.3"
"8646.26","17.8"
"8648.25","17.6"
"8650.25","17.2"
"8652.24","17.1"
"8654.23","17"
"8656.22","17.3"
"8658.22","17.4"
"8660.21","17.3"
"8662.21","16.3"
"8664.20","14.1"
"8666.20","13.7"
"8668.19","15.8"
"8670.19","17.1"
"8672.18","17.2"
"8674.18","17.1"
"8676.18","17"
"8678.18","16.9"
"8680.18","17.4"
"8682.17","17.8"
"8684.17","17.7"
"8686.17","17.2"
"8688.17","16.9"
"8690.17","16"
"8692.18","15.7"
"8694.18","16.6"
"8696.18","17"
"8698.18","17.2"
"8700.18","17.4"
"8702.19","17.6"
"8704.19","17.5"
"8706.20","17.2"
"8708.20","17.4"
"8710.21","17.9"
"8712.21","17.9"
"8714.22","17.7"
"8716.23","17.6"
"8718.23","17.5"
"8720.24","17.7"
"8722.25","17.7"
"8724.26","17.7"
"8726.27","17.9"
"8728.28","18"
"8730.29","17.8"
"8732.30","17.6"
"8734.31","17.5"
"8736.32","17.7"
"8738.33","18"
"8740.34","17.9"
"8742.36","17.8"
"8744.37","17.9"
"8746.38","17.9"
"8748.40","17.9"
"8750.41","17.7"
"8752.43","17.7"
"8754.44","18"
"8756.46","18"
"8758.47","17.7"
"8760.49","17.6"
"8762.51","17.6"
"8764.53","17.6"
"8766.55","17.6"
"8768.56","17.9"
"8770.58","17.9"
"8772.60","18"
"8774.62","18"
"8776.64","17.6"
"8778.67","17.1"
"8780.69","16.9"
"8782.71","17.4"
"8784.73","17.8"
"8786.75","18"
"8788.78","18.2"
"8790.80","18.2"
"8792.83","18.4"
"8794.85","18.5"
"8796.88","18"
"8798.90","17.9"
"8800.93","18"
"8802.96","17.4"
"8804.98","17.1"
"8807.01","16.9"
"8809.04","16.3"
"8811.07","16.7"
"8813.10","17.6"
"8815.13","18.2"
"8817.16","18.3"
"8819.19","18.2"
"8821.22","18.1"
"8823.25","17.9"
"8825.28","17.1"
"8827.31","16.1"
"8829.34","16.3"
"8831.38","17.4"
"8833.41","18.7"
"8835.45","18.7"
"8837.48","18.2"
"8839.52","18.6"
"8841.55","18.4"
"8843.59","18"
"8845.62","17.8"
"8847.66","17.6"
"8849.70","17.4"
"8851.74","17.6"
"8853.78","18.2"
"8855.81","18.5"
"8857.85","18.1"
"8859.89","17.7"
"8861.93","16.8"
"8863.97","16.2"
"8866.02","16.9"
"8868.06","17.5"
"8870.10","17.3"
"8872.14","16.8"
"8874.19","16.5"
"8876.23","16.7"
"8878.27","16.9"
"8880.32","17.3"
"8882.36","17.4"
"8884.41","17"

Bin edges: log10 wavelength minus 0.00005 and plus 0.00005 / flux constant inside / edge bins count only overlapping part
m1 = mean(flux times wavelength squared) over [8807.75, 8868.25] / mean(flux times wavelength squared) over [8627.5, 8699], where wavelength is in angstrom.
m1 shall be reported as 1.08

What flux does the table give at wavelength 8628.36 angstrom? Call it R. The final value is 16.9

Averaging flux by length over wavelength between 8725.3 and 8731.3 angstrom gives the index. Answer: 17.9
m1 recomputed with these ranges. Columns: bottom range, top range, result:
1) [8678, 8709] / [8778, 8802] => 1.07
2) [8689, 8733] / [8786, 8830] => 1.04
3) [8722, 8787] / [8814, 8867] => 1.02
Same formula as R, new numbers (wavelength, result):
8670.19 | 17.1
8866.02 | 16.9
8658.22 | 17.4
